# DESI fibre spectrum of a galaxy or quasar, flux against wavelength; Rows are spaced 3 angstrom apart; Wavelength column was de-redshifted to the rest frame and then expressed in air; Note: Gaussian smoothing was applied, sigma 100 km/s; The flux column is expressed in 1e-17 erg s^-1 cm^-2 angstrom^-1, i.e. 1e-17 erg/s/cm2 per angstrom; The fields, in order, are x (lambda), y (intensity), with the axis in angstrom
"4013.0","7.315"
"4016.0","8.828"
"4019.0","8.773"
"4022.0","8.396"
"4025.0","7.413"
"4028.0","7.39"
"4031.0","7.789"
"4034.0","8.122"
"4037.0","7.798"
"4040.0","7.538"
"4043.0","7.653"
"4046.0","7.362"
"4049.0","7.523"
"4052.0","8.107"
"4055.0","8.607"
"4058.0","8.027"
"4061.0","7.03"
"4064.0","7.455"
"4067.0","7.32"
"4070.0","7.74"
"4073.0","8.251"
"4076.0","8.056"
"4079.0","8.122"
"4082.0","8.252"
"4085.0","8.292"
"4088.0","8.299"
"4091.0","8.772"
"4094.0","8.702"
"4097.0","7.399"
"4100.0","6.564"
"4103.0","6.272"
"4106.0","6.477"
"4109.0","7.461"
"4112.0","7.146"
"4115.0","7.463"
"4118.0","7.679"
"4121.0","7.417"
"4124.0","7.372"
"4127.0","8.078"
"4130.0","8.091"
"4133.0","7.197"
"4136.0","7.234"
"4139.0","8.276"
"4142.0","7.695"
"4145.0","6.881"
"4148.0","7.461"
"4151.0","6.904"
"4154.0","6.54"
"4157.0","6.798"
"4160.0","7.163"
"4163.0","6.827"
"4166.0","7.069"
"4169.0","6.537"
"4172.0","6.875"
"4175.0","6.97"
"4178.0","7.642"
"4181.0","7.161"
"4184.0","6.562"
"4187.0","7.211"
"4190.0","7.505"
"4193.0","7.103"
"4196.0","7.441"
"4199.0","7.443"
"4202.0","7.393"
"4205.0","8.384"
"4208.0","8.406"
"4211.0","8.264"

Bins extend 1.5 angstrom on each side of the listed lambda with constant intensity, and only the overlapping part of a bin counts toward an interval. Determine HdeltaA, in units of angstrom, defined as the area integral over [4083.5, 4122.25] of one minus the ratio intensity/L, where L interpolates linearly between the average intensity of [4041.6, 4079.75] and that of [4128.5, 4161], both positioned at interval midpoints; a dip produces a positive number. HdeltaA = 0.0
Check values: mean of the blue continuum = 7.78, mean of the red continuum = 7.3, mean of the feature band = 7.53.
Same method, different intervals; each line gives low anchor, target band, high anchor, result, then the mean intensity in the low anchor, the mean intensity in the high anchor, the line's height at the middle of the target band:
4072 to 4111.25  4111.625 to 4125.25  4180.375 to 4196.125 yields 0.2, 7.74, 7.14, 7.58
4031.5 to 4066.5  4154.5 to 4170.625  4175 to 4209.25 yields 1.4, 7.74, 7.45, 7.51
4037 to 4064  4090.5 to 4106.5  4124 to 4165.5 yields 0.4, 7.72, 7.31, 7.51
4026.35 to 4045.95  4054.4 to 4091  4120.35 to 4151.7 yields -1.6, 7.69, 7.53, 7.63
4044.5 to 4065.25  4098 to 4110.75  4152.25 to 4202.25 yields 1.3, 7.73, 7.06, 7.46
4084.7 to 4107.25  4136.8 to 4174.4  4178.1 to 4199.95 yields 1.4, 7.57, 7.23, 7.35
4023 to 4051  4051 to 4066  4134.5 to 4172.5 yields -0.5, 7.64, 7.1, 7.54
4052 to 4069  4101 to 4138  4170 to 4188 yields 0.3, 7.73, 7.05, 7.39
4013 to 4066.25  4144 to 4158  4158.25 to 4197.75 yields 0.6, 7.85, 7.08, 7.23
